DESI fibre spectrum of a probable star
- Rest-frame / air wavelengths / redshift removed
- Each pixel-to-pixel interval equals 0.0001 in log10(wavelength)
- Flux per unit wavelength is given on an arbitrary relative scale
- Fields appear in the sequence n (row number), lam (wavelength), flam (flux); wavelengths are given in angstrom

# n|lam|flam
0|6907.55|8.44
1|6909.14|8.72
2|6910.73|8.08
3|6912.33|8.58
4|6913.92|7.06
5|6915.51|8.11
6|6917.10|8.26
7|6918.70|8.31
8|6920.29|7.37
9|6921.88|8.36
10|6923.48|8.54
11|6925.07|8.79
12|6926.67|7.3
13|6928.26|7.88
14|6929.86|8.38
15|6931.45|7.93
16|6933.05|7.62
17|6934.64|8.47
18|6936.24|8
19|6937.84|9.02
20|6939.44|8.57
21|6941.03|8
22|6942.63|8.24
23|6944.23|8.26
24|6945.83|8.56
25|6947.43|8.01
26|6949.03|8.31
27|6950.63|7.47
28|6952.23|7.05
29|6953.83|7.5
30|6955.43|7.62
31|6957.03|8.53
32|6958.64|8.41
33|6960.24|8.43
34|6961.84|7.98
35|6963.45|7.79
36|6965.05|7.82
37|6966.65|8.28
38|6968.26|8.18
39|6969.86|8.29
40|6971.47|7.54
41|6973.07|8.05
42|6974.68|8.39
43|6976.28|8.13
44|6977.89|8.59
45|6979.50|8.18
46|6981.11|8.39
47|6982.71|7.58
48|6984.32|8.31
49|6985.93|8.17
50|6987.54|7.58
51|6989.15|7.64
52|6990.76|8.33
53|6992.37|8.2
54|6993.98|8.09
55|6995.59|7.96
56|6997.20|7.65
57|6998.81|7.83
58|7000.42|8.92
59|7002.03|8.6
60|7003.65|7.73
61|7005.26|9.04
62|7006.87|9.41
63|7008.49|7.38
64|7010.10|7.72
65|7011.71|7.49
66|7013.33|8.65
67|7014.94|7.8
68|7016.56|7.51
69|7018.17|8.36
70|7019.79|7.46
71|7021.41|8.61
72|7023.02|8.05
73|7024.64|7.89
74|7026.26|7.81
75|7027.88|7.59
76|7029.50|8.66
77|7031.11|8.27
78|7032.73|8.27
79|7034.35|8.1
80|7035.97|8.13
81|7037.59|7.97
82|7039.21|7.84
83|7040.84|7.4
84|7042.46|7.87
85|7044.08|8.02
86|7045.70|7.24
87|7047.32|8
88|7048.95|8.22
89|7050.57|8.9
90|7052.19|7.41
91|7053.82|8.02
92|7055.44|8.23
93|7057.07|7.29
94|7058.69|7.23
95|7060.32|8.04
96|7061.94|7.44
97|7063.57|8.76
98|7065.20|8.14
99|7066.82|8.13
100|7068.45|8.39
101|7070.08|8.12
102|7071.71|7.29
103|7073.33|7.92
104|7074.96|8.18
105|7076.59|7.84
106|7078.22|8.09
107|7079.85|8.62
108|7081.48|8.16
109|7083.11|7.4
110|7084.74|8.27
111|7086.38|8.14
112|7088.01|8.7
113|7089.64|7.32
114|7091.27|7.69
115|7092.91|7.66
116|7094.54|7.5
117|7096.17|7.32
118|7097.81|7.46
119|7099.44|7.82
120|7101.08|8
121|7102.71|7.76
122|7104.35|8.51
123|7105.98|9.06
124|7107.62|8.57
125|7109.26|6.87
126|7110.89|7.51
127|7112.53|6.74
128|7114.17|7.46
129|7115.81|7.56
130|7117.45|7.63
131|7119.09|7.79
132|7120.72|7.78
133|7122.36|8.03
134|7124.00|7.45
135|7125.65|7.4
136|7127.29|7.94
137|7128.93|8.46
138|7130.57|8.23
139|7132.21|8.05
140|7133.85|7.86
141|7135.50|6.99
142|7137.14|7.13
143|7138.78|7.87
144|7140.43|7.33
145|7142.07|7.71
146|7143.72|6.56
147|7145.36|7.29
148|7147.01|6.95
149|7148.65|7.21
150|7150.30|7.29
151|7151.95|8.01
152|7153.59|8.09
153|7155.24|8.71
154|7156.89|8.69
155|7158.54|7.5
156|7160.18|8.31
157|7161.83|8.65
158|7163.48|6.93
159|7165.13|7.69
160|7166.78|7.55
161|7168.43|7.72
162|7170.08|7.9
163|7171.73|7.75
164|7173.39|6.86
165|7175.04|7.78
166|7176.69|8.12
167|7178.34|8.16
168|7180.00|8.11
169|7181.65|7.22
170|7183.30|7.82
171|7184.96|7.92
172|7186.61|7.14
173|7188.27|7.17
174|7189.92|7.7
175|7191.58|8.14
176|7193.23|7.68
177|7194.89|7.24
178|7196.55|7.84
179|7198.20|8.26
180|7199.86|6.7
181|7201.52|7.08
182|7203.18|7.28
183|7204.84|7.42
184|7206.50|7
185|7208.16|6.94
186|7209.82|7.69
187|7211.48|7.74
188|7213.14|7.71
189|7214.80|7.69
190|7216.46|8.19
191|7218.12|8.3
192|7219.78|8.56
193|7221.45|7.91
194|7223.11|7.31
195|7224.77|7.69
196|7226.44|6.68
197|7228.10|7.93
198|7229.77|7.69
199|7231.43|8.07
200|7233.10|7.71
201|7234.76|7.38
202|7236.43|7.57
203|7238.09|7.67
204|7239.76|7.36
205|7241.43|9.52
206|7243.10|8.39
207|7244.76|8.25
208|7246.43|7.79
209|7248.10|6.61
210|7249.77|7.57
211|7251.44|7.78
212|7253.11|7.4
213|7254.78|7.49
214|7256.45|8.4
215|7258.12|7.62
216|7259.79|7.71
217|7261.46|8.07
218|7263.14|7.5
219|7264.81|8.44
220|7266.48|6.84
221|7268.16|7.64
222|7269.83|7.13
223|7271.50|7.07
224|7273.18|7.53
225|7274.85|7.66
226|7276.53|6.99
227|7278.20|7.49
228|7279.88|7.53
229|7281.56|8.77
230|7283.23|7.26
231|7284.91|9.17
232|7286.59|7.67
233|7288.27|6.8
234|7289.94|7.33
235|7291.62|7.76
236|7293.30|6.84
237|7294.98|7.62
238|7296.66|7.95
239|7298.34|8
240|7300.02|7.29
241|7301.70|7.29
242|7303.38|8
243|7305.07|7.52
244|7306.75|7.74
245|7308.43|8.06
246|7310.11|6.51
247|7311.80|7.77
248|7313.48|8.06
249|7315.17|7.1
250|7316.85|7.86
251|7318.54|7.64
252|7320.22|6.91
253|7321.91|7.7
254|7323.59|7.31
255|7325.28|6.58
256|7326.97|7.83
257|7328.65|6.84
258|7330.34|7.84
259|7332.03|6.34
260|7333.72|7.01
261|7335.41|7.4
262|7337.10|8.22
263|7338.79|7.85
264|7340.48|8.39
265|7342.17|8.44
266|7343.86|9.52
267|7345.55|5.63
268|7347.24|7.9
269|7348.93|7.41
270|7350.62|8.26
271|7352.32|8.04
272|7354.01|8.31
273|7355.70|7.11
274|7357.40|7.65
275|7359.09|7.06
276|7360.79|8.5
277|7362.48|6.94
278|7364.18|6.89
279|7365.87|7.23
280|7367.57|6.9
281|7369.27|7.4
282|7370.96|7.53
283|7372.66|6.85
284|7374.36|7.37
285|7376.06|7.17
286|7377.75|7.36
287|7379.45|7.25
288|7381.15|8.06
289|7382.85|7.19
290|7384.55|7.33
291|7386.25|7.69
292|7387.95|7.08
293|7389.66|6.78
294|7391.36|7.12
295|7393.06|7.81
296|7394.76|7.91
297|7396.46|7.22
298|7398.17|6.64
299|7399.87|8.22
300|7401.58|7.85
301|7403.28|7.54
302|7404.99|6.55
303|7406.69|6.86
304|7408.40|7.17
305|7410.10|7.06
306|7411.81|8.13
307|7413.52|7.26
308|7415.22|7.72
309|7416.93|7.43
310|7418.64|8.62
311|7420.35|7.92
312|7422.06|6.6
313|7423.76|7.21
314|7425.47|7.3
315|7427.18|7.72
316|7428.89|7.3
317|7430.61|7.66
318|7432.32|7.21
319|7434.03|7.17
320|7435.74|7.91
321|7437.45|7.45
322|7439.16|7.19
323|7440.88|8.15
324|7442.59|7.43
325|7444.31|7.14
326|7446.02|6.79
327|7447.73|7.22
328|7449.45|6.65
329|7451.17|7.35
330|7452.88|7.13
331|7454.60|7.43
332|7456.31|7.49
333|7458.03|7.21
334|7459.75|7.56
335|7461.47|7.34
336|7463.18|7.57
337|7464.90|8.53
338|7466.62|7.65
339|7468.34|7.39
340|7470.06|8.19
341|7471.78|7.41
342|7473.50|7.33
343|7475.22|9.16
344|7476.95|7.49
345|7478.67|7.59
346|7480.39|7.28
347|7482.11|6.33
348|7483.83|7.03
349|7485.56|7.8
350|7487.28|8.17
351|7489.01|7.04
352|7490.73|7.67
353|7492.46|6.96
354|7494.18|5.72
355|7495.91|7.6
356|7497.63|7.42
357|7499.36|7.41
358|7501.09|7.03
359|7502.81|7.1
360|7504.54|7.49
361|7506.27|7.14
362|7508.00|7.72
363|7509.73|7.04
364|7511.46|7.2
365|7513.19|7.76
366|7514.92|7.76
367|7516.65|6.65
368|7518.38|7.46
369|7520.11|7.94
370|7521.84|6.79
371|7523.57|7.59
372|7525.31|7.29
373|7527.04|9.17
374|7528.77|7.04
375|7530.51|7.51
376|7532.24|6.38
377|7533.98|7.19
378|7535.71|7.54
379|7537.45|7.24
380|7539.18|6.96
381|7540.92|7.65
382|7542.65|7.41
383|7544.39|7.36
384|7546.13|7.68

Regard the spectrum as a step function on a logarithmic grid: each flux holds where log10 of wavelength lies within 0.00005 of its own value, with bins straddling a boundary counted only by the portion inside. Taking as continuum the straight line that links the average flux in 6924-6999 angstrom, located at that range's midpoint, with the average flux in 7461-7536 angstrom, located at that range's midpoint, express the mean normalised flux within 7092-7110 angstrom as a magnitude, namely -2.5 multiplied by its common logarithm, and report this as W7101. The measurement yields 0.01 mag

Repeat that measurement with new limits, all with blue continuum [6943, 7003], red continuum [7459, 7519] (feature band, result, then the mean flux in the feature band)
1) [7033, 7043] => 0.01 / 7.9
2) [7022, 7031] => -0.01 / 8.04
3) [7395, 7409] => 0.04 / 7.28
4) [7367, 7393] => 0.04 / 7.29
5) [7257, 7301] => 0.01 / 7.61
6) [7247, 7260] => 0.02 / 7.57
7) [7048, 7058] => 0.00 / 8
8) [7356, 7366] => 0.03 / 7.37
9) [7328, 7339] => 0.04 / 7.33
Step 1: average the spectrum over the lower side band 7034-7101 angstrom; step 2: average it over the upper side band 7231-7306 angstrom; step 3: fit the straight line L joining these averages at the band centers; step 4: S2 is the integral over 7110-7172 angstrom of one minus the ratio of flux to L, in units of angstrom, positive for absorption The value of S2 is 1.2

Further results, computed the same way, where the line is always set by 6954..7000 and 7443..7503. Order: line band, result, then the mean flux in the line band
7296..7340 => 0.61 angstrom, 7.49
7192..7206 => 0.56 angstrom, 7.45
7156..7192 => 0.15 angstrom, 7.76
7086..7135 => 0.51 angstrom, 7.8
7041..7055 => 0.05 angstrom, 7.94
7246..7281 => 0.58 angstrom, 7.54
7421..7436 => 0.23 angstrom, 7.33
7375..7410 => 0.74 angstrom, 7.34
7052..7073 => 0.13 angstrom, 7.9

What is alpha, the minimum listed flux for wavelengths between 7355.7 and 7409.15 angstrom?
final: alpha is 6.55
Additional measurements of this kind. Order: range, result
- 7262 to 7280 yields 6.84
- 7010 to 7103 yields 7.23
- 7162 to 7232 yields 6.68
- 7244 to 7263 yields 6.61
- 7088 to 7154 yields 6.56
